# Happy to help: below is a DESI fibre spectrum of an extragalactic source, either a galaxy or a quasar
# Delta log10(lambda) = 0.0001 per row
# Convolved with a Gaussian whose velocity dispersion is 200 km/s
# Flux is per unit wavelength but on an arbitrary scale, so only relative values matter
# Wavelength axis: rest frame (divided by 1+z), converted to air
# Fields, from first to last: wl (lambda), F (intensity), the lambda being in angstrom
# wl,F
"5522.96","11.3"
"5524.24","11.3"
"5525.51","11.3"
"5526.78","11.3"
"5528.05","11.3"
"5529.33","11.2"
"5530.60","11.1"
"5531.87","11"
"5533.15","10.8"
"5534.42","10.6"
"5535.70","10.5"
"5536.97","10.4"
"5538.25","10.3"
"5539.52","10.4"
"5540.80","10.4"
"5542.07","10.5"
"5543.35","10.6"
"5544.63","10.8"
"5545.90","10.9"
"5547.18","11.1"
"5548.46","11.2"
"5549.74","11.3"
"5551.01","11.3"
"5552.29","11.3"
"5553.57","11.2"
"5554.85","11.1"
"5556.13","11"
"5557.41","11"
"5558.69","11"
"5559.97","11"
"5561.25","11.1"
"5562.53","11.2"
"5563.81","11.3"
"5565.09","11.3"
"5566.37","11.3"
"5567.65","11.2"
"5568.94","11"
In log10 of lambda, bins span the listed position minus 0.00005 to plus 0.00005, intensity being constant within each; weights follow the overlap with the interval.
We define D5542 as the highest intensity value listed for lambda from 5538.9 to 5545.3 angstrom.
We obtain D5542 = 10.8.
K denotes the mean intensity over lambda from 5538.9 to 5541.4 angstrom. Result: 10.4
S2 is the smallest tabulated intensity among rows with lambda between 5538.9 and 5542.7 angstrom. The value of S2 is 10.4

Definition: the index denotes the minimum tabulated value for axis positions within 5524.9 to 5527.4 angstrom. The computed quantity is 11.3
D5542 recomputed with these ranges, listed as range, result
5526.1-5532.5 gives 11.3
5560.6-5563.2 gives 11.2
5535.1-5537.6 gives 10.5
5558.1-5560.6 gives 11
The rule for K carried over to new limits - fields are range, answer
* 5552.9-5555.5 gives 11.1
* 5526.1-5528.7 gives 11.3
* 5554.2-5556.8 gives 11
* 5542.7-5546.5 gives 10.8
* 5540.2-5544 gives 10.5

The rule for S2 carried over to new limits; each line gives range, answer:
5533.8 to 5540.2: 10.3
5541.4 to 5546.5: 10.5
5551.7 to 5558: 11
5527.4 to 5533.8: 10.8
